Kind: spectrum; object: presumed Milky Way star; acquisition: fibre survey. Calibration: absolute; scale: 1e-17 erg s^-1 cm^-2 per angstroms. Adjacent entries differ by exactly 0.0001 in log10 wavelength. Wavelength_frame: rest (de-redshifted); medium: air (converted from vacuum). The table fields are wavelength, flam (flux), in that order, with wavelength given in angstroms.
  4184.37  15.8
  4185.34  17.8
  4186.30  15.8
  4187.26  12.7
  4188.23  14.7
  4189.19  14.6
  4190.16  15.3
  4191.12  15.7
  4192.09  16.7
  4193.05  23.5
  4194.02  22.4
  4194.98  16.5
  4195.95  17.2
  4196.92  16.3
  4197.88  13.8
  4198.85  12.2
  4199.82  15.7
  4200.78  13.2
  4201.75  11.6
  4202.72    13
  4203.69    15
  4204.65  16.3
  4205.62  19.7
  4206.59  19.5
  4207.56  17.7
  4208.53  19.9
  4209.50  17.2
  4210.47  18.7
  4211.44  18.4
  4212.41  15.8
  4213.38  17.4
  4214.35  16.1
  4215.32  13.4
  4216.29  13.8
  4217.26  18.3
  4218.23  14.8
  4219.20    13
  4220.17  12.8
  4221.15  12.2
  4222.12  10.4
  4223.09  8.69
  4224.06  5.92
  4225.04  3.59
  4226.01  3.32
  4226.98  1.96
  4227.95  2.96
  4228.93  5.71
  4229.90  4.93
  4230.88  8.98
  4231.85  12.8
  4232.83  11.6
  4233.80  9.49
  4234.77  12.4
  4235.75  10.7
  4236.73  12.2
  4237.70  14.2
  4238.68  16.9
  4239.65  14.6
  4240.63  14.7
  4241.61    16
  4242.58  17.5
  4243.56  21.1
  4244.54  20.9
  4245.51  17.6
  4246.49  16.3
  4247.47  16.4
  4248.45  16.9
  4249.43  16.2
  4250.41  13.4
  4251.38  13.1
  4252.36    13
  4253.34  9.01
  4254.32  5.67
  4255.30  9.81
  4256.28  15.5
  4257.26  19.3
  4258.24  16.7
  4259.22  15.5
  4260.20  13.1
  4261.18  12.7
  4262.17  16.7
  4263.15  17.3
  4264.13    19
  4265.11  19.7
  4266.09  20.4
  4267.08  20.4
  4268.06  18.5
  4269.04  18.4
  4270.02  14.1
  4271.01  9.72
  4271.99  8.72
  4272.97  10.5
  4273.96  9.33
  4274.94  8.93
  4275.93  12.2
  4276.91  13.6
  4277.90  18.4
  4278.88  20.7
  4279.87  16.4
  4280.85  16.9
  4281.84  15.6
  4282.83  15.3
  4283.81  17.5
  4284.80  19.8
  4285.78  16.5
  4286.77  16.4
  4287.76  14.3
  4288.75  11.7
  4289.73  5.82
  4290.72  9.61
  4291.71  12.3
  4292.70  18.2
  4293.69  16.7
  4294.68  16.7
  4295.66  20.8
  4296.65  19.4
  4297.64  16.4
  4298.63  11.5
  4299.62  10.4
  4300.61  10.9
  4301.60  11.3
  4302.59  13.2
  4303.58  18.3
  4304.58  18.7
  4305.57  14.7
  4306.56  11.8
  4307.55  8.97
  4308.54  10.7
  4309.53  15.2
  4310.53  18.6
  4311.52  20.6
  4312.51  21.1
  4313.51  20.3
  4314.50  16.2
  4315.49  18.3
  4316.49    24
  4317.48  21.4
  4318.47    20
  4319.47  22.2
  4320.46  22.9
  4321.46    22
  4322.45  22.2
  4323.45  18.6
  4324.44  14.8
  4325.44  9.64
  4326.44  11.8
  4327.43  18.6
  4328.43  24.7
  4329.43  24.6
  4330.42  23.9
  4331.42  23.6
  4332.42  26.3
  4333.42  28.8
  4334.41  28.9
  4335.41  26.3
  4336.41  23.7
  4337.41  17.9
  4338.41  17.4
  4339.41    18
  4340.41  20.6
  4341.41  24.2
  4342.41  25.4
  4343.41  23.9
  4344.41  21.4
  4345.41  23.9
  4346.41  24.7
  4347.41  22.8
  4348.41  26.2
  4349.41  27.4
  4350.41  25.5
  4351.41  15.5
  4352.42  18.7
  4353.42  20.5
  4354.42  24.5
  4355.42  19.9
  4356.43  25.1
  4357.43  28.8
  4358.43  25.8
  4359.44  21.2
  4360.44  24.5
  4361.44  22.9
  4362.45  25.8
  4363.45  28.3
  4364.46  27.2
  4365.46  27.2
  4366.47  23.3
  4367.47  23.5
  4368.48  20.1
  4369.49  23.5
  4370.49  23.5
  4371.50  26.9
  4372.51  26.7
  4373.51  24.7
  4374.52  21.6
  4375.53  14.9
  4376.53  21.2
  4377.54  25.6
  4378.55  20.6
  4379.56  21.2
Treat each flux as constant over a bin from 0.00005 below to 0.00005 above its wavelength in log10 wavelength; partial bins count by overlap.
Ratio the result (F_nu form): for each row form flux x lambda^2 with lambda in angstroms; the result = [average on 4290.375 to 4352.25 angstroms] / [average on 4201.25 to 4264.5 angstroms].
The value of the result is 1.47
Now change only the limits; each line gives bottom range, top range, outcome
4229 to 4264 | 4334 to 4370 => 1.75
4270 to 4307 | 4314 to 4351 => 1.57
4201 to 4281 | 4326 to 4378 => 1.76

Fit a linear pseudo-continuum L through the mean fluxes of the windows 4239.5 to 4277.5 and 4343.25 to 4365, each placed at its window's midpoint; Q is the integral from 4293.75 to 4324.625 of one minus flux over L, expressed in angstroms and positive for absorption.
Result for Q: 4.0 angstroms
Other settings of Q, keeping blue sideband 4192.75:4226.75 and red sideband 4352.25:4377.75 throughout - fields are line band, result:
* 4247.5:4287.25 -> 6.6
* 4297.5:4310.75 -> 4.4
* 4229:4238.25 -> 3.1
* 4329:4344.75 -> -1.0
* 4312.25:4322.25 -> 0.0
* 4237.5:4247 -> -0.3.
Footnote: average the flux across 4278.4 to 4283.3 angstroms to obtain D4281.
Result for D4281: 17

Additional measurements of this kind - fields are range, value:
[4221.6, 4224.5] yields 8.44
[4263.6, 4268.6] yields 19.6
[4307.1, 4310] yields 11.7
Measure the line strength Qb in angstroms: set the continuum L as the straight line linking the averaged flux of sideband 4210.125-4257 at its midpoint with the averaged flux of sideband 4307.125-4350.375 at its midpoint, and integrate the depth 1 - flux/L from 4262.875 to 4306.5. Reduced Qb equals 5.1 angstroms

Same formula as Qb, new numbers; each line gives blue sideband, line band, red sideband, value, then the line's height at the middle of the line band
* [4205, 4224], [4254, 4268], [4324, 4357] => 1.5 angstroms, 17.9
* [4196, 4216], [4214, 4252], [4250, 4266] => 6.9 angstroms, 15.2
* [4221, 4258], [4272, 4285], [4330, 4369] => 1.3 angstroms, 16.2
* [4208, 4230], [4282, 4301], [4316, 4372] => 3.5 angstroms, 18.2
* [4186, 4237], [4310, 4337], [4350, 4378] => -0.5 angstroms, 20.8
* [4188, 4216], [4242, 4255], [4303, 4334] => 1.8 angstroms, 17.5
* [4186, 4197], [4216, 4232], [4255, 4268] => 7.5 angstroms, 16.8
